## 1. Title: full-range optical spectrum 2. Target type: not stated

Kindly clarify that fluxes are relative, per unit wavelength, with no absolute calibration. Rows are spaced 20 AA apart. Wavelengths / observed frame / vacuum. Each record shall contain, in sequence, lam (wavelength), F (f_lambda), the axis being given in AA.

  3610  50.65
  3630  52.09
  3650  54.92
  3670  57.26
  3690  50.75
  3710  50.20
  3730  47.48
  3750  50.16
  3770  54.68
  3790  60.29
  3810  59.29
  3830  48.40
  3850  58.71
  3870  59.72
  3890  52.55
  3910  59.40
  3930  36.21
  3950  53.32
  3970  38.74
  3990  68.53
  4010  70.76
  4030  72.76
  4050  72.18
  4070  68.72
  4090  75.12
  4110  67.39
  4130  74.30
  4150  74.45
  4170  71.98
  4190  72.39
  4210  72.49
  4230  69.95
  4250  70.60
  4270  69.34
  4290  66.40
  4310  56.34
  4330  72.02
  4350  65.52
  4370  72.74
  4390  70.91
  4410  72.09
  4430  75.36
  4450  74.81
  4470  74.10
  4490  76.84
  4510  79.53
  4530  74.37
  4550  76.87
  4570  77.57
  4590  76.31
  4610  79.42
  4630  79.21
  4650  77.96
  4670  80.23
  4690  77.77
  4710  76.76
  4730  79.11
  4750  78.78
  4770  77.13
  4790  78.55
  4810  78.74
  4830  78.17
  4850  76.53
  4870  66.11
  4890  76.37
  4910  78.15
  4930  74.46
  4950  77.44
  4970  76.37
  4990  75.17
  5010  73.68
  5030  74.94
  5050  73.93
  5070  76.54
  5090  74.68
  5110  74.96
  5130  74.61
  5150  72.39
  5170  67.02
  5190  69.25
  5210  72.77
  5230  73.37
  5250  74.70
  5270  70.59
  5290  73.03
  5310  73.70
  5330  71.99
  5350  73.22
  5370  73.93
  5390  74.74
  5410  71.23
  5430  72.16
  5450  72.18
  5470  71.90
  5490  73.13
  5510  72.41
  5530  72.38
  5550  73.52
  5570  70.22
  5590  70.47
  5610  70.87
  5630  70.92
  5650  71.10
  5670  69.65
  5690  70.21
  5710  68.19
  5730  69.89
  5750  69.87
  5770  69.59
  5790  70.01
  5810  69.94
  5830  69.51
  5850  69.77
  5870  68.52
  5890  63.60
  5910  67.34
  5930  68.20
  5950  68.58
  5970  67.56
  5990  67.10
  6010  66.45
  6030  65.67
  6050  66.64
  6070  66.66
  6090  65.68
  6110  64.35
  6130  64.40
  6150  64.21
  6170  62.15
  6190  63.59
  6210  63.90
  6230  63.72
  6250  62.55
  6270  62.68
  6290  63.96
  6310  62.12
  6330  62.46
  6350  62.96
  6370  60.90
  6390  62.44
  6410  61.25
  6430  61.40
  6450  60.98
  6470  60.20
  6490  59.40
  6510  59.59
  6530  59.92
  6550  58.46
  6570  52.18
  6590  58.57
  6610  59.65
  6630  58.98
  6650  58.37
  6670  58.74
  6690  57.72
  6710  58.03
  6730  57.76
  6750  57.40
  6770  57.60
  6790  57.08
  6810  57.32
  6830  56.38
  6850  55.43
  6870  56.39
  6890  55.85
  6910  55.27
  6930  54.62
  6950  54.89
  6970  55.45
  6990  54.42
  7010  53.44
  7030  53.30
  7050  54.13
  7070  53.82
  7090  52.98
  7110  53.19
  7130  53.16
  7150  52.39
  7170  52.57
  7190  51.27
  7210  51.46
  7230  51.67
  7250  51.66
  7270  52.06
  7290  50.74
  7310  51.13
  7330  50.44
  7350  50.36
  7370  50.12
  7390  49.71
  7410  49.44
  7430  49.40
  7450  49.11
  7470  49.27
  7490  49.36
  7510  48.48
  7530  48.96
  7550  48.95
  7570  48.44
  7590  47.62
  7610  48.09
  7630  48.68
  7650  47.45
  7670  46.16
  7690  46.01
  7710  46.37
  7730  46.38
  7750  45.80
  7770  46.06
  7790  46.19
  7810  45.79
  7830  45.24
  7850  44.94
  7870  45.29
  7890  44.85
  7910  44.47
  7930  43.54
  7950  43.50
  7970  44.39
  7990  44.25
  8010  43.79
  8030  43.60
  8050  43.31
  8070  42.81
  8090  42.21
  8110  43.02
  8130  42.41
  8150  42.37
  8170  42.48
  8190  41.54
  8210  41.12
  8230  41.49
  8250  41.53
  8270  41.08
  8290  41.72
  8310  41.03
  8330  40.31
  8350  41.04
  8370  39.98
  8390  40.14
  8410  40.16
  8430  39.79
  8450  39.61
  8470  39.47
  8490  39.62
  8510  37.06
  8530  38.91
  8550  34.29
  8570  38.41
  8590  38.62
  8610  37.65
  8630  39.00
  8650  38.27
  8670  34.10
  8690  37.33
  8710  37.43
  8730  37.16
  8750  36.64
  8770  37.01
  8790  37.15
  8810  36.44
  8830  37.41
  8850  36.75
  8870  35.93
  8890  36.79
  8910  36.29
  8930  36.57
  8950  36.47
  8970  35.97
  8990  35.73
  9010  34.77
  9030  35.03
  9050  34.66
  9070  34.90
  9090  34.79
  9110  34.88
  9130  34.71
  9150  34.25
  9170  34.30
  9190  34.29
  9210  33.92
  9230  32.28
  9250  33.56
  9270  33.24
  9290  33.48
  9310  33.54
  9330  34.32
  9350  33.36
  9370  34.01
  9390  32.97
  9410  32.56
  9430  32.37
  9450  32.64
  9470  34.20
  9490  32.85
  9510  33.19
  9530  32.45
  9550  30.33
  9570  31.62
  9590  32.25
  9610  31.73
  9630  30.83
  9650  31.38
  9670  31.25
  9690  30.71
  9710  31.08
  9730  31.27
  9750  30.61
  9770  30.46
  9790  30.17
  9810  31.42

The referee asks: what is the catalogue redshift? 0.00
